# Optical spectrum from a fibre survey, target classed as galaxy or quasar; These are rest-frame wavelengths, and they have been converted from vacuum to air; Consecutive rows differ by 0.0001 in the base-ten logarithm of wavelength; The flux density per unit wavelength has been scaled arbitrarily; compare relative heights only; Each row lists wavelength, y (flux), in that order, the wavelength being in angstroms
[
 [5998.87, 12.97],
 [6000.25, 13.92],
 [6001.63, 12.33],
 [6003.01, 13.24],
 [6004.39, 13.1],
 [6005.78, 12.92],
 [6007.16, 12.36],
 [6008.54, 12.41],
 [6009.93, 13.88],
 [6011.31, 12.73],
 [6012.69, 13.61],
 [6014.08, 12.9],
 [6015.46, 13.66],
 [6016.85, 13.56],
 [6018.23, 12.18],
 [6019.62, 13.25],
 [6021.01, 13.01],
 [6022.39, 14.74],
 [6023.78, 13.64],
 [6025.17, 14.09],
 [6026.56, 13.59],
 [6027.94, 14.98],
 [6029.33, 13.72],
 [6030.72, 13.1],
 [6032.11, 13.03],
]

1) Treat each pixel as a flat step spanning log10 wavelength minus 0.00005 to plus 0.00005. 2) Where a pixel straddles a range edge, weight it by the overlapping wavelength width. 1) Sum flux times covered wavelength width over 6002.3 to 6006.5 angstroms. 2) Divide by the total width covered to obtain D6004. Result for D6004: 13.1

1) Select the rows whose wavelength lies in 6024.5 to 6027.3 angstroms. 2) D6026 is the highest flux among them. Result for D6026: 14.09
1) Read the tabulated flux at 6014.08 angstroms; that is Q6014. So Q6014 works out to 12.9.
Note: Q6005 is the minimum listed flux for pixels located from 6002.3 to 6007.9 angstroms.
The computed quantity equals 12.36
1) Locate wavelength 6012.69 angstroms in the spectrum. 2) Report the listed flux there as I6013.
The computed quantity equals 13.61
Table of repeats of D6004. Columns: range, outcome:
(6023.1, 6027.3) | 13.8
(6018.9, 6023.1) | 13.6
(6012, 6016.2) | 13.4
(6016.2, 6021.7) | 13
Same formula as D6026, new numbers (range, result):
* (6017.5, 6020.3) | 13.25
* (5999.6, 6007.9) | 13.92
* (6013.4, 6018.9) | 13.66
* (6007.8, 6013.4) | 13.88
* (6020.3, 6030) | 14.98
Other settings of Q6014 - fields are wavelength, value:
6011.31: 12.73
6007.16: 12.36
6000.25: 13.92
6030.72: 13.1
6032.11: 13.03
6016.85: 13.56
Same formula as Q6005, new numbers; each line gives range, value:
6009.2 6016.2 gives 12.73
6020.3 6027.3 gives 13.01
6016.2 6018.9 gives 12.18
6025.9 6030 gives 13.59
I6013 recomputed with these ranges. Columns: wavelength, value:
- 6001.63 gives 12.33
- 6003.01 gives 13.24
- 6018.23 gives 12.18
